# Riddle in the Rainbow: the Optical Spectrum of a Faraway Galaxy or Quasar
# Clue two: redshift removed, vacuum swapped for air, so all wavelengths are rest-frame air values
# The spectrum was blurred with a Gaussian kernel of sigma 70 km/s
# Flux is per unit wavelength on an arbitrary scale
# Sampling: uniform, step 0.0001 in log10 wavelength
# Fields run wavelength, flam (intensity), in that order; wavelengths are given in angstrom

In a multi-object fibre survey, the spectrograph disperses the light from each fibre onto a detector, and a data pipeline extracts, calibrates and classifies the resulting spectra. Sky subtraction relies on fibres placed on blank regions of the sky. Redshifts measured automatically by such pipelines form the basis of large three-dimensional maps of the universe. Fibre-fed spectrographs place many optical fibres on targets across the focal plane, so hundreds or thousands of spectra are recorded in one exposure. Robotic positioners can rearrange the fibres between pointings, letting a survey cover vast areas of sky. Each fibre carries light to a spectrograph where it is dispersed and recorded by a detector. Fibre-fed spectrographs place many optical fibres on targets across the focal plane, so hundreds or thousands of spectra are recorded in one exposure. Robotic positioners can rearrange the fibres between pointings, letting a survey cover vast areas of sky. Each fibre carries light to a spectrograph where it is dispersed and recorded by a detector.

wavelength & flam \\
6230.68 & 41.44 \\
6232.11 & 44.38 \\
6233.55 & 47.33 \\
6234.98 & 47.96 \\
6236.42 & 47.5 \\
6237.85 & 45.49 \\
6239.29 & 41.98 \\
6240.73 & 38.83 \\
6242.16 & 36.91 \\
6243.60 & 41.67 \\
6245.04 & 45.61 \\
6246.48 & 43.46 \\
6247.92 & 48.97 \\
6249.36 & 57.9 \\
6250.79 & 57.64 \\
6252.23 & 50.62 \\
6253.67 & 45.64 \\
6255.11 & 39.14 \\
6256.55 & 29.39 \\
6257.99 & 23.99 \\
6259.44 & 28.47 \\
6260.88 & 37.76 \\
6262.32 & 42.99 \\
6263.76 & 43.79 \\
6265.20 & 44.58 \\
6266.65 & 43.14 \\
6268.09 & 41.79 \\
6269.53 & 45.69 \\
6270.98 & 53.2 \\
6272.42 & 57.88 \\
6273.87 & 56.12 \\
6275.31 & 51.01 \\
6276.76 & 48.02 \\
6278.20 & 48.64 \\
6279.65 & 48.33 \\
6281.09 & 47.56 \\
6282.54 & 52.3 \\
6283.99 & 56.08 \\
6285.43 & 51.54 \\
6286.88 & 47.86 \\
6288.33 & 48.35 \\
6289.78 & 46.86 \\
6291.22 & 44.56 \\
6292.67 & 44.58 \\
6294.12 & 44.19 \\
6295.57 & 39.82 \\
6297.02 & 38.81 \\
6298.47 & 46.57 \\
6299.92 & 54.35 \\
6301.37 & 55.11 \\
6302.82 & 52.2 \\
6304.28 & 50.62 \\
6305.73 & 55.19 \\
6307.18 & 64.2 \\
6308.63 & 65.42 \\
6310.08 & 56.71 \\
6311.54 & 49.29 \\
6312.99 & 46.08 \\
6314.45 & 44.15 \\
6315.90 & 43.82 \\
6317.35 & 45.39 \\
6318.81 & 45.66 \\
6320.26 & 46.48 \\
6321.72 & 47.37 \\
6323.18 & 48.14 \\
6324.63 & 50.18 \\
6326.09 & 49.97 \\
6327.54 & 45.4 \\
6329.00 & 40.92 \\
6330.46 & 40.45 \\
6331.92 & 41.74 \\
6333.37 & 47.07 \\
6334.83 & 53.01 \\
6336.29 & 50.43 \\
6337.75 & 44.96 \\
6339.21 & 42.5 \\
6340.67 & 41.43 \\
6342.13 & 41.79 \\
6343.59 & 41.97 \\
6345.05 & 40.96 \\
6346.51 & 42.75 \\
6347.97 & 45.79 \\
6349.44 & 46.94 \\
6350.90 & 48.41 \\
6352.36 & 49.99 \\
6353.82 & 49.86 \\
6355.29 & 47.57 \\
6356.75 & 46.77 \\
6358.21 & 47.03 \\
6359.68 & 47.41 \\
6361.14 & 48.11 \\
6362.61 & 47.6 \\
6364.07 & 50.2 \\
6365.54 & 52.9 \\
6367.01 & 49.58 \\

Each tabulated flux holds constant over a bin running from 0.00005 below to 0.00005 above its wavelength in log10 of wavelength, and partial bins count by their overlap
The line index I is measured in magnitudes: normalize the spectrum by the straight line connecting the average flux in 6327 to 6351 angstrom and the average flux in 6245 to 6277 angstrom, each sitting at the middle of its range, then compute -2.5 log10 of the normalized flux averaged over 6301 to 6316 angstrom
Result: -0.19 mag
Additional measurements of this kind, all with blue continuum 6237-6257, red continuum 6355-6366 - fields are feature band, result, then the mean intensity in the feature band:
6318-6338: 0.018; 46.6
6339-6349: 0.127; 42.6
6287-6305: -0.020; 47.2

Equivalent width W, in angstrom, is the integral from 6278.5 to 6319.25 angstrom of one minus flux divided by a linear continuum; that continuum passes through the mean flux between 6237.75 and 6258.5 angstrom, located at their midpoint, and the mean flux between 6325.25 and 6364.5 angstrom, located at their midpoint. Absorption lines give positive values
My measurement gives -4.4 angstrom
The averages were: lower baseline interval 43.3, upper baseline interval 45.9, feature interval 49.5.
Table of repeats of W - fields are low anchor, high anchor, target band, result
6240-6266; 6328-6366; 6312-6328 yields -0.6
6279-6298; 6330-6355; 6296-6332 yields -2.2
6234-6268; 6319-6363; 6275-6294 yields -2.0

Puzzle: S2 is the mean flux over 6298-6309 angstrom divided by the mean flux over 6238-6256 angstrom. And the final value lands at 1.22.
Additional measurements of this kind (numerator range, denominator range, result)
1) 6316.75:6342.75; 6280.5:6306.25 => 0.94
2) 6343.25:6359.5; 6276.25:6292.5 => 0.95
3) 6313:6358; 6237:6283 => 1.02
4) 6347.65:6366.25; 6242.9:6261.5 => 1.14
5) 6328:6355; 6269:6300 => 0.93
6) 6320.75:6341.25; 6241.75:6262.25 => 1.09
